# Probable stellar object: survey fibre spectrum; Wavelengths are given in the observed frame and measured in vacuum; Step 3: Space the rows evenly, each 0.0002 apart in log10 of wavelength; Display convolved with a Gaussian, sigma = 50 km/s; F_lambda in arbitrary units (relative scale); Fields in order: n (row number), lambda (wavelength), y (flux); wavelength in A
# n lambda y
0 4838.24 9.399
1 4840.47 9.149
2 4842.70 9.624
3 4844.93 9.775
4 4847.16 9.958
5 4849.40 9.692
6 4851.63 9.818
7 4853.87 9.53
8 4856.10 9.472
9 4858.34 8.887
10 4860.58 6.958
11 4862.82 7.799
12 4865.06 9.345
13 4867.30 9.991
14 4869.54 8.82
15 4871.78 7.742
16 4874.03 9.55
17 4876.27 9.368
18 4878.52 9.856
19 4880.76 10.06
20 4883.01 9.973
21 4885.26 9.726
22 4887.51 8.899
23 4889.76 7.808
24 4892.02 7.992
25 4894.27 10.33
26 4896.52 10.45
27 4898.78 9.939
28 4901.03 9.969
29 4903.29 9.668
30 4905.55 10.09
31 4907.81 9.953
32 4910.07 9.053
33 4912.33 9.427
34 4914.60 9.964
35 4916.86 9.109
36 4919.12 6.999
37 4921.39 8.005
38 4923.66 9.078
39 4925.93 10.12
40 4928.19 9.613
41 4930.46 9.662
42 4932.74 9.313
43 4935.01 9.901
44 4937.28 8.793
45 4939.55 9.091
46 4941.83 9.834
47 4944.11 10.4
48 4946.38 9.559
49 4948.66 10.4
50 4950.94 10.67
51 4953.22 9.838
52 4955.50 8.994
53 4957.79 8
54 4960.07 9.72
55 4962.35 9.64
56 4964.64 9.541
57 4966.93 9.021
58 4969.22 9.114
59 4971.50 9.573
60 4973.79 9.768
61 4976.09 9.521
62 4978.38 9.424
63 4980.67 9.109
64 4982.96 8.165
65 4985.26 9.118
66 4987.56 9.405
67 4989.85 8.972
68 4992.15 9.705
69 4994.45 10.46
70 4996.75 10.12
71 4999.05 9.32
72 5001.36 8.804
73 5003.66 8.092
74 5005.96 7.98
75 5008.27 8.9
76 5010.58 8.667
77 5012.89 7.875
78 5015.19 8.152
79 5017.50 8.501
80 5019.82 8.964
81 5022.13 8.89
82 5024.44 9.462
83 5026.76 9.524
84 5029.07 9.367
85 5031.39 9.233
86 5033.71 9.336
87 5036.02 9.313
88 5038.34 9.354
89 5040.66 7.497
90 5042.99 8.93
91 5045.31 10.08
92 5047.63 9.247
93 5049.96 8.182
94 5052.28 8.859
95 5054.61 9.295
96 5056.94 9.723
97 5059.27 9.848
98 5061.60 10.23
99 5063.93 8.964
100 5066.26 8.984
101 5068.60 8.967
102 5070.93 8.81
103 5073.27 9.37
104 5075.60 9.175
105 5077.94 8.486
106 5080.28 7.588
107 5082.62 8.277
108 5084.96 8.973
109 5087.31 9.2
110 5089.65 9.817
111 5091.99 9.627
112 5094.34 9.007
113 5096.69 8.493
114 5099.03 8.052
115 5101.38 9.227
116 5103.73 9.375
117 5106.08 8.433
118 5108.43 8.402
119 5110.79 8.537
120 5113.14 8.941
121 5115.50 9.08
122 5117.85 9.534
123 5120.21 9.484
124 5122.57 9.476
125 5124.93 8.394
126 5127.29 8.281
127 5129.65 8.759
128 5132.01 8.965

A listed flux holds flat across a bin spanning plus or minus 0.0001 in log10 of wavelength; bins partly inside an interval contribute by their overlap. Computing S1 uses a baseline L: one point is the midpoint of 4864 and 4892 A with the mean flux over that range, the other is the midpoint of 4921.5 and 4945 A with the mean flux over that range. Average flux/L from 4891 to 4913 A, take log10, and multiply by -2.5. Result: -0.04 mag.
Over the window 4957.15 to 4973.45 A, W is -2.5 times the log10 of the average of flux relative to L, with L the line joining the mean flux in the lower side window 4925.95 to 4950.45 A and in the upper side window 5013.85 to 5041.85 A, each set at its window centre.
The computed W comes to 0.021 mag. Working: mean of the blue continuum 9.71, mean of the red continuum 8.96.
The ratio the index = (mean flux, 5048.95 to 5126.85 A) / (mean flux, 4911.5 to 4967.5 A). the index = 1.0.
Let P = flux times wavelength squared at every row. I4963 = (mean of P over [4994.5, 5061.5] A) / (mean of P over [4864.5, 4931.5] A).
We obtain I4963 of 1.02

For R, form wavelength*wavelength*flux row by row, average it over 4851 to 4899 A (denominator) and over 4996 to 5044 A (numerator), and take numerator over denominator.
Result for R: 1.02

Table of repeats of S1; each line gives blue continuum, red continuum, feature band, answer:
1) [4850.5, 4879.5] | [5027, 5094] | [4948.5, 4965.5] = -0.06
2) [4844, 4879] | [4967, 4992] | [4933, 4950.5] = -0.06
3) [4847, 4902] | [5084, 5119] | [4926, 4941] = -0.03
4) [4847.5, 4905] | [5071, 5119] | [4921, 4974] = -0.04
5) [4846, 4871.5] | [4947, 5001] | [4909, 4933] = 0.02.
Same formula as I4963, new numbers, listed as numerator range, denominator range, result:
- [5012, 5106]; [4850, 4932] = 1.04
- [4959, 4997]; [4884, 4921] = 1.04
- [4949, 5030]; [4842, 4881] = 1.05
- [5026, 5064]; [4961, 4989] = 1.02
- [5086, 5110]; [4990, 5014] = 1.03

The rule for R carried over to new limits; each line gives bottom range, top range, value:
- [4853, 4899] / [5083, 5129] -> 1.07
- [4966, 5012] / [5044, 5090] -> 1.02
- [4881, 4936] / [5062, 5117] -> 1.02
